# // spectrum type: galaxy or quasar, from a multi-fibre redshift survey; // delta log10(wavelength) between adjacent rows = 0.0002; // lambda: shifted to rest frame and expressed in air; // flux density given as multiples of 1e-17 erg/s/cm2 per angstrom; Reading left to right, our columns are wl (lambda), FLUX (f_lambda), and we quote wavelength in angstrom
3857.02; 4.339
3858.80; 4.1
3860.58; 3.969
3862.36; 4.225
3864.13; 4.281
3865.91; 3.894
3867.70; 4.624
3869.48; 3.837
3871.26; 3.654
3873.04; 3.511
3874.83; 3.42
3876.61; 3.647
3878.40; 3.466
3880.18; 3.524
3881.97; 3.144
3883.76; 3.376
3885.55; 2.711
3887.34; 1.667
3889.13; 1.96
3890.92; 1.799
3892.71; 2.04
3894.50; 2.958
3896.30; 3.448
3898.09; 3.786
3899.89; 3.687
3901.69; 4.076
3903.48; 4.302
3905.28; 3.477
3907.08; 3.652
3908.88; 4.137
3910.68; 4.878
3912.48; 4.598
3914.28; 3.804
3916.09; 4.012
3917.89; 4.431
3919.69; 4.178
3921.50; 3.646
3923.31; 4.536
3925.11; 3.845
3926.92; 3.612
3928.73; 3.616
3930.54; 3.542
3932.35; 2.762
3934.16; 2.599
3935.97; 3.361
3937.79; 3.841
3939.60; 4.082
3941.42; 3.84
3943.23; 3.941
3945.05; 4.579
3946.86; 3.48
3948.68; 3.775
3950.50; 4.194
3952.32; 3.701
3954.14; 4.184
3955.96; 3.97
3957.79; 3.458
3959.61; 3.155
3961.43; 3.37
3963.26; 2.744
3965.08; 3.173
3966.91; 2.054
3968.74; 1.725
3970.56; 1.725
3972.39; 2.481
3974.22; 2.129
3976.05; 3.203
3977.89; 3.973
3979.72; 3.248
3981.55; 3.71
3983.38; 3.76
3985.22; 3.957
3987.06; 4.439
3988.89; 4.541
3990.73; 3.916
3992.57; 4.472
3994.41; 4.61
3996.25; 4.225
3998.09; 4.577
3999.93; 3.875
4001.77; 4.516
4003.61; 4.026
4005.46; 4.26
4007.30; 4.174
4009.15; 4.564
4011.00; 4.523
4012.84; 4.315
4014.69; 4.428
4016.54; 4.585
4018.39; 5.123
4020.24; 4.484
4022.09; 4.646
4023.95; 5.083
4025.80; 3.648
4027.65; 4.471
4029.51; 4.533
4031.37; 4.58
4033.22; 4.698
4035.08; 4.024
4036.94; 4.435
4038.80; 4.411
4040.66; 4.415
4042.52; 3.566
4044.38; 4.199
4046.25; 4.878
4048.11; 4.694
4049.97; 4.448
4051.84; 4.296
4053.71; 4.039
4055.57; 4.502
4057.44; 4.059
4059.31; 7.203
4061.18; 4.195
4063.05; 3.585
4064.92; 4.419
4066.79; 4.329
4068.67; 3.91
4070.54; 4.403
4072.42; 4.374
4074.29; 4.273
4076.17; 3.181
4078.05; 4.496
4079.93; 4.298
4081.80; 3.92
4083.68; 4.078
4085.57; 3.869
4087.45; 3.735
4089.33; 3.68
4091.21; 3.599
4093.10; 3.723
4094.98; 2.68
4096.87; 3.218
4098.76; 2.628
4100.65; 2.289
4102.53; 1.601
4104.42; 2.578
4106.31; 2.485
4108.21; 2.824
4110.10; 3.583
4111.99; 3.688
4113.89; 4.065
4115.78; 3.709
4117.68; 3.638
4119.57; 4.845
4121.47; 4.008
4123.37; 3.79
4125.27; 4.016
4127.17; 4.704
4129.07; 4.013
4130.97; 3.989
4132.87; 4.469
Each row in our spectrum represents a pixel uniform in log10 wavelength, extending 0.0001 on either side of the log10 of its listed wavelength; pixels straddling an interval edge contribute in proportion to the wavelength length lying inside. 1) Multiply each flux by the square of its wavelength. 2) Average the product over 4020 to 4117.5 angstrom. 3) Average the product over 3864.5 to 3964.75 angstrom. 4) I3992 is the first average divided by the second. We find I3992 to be 1.19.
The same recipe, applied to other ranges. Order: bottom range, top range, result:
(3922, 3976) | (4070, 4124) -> 1.14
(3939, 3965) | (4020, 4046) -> 1.22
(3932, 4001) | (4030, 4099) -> 1.22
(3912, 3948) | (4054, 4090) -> 1.20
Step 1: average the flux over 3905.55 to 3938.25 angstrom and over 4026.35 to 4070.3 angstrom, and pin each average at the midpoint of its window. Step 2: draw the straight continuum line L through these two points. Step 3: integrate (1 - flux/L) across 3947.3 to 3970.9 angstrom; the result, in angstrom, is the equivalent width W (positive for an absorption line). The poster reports 4.63 angstrom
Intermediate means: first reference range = 3.83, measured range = 3.21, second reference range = 4.42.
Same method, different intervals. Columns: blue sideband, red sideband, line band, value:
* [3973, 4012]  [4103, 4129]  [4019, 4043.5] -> -3.0 angstrom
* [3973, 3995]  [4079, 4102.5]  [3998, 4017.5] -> -3.3 angstrom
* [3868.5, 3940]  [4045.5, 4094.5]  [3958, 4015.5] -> 3.0 angstrom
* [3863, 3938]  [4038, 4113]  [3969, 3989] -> 2.2 angstrom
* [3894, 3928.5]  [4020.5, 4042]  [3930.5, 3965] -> 4.2 angstrom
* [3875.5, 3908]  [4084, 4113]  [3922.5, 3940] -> -2.3 angstrom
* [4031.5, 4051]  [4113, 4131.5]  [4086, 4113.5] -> 7.3 angstrom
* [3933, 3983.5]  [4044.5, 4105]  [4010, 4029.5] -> -4.8 angstrom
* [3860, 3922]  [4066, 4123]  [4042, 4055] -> -2.7 angstrom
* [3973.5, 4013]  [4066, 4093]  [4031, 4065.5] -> -3.7 angstrom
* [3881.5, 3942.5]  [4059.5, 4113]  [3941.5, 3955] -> -1.7 angstrom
